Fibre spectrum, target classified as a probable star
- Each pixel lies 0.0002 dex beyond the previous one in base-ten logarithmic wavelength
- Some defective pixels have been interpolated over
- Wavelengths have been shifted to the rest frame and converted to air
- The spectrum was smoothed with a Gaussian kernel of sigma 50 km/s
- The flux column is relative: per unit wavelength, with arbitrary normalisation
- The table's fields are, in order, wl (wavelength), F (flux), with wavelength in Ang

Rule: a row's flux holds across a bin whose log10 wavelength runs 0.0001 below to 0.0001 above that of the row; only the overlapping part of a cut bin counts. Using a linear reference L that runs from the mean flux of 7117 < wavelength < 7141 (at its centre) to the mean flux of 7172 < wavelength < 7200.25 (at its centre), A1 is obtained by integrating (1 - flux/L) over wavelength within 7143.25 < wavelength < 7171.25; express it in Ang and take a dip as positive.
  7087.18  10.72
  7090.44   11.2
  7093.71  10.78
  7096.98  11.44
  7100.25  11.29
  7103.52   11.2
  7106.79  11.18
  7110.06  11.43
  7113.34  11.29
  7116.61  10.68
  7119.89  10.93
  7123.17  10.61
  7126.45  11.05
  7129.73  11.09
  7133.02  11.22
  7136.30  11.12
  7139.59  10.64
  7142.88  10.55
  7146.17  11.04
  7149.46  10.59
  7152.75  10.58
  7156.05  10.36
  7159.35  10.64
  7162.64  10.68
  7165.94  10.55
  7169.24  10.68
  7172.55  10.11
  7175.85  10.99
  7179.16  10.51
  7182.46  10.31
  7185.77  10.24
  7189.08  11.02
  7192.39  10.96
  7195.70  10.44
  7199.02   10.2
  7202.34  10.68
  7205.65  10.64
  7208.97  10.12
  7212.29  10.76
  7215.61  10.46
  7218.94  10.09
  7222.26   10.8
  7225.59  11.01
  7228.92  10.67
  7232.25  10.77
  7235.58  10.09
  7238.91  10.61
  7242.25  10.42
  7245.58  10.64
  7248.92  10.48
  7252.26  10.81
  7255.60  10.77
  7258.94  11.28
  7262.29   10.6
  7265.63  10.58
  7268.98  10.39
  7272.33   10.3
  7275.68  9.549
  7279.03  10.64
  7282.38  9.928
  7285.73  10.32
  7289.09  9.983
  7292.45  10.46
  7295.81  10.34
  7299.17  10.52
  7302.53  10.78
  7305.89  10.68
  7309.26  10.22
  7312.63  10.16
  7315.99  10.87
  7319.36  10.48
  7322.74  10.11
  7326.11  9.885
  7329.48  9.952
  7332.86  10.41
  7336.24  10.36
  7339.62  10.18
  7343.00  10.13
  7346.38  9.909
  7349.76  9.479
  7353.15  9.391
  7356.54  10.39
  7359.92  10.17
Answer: 0.3 Ang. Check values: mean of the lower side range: 10.9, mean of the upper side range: 10.6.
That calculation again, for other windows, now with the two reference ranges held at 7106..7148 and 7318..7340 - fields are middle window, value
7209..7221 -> 0.3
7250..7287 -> -0.2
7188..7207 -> 0.1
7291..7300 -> -0.1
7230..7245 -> 0.1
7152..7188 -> 1.0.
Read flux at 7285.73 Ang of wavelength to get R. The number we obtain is 10.32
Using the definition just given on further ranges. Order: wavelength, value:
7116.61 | 10.68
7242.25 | 10.42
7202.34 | 10.68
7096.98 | 11.44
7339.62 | 10.18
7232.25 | 10.77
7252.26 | 10.81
